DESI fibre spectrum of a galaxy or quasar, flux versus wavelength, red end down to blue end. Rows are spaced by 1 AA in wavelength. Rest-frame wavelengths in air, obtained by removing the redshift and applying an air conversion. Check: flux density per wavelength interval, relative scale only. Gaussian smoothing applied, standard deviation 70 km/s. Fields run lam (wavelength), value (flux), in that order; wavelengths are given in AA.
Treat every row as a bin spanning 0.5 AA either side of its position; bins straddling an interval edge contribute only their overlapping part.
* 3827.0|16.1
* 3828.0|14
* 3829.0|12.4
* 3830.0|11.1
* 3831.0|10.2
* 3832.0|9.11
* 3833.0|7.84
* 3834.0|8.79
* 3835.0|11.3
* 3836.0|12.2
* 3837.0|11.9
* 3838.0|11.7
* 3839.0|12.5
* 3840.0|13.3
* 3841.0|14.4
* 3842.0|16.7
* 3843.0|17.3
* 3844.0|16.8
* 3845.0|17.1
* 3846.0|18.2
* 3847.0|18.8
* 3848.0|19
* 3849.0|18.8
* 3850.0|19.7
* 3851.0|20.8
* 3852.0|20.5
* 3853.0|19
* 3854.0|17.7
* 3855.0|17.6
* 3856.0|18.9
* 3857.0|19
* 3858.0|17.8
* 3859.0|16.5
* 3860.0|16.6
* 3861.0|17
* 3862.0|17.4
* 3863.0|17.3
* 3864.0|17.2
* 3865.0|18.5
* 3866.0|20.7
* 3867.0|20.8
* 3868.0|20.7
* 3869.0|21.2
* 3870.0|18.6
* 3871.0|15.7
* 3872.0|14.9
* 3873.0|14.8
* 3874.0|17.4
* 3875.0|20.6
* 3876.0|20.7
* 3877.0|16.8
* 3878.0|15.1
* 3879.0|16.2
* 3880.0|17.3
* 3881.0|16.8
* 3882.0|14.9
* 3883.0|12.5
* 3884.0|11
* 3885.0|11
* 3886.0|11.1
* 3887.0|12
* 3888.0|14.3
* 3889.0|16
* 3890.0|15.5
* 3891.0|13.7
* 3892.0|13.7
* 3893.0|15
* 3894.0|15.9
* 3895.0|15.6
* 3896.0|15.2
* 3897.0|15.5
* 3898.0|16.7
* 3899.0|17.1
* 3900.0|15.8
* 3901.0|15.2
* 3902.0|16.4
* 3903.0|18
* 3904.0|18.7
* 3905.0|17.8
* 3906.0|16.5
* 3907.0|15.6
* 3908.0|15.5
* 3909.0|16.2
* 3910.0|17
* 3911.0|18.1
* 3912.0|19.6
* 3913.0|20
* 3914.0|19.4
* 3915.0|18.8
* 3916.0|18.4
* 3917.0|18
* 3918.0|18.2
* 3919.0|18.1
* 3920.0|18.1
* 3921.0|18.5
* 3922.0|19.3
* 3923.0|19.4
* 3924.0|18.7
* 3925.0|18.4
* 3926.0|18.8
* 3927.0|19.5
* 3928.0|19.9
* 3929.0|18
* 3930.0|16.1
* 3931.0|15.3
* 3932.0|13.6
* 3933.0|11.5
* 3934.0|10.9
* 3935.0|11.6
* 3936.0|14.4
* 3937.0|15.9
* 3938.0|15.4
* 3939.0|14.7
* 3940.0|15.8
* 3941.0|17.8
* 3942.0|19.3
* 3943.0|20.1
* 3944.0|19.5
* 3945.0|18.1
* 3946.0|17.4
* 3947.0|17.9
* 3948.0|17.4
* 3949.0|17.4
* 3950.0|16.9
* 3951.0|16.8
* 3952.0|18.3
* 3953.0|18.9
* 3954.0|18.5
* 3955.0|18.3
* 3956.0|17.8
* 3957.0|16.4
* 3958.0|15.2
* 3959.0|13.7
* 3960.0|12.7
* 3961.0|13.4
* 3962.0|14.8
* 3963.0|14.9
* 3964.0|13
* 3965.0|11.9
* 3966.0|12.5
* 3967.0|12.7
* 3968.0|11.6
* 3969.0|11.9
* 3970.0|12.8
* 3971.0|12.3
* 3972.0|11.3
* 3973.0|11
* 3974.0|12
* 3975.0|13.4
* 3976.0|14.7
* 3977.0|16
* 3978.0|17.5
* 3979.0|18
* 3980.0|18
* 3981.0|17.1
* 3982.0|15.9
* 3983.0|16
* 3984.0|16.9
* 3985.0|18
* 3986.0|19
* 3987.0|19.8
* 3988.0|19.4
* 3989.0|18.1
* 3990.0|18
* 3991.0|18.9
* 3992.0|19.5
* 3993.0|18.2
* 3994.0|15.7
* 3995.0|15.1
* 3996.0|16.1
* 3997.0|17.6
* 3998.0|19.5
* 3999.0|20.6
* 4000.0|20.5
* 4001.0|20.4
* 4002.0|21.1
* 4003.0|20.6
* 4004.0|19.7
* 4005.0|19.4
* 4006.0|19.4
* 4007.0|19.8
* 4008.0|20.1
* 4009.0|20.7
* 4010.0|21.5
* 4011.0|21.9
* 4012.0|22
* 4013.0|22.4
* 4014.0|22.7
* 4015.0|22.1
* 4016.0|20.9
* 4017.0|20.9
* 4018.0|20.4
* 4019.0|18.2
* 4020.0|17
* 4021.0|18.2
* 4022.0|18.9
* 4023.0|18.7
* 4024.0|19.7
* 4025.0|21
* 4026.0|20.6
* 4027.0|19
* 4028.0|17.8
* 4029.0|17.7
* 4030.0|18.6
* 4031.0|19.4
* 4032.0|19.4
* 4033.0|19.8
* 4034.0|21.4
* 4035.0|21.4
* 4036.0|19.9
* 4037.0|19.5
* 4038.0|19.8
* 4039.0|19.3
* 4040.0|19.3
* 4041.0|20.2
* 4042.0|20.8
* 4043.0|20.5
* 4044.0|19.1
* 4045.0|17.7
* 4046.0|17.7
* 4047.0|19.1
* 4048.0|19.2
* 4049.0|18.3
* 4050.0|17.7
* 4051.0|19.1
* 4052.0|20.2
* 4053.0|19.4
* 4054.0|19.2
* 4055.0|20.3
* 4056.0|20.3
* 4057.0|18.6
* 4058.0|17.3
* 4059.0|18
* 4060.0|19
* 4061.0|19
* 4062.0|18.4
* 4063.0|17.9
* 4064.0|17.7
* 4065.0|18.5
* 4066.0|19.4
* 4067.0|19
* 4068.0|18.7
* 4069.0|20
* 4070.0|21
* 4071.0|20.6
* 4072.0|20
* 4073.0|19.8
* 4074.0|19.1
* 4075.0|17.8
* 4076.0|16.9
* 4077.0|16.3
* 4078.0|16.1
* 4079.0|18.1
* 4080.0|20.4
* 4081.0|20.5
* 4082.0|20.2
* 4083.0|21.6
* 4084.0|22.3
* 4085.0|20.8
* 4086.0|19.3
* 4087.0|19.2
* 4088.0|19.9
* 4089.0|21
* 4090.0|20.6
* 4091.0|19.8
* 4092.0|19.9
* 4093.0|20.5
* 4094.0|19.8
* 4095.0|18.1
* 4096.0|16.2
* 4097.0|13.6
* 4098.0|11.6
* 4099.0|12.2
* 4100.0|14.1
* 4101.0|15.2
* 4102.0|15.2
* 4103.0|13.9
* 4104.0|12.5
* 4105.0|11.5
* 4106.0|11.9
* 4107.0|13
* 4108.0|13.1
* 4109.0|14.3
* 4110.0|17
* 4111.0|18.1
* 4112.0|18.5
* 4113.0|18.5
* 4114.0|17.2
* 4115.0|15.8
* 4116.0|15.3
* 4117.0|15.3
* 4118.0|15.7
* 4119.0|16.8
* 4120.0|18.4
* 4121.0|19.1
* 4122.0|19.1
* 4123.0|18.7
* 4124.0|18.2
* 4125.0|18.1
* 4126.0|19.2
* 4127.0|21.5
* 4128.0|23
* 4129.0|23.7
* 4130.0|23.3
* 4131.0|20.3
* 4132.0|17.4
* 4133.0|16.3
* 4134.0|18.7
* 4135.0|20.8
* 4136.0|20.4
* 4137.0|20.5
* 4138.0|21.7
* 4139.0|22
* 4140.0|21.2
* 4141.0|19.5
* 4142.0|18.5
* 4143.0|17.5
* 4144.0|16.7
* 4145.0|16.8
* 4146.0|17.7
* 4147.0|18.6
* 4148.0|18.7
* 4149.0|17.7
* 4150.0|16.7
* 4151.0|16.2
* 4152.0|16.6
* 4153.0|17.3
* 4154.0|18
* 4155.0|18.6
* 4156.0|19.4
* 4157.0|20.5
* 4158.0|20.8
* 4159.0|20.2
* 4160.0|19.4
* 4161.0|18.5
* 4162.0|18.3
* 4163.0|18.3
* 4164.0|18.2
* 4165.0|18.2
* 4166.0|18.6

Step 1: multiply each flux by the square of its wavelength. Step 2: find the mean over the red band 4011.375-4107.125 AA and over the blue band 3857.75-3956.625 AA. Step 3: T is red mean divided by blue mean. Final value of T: 1.2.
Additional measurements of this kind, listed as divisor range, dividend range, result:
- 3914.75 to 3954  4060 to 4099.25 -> 1.17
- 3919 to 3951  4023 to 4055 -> 1.21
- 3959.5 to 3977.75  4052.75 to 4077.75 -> 1.52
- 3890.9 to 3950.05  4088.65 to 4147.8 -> 1.15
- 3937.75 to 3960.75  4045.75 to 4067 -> 1.16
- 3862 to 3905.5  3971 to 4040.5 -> 1.22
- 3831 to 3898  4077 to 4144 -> 1.28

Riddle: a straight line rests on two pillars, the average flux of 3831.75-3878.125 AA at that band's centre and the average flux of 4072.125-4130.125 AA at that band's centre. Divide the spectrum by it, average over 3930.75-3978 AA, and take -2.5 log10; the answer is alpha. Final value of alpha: 0.14 mag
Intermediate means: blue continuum 16.8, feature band 15.1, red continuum 17.7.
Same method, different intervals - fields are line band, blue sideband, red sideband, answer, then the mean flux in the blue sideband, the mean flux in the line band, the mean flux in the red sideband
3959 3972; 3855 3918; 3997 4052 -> 0.40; 16.7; 12.8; 19.8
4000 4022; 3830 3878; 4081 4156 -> -0.18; 16.5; 20.4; 17.9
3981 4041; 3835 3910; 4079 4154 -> -0.12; 16.5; 19.4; 18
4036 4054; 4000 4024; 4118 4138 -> 0.05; 20.3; 19.2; 19.6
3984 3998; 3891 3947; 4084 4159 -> -0.04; 16.9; 18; 17.9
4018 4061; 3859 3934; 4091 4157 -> -0.11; 16.8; 19.2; 17.6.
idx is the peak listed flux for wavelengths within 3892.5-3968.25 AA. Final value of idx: 20.1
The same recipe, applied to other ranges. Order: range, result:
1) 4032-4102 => 22.3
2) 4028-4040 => 21.4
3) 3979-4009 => 21.1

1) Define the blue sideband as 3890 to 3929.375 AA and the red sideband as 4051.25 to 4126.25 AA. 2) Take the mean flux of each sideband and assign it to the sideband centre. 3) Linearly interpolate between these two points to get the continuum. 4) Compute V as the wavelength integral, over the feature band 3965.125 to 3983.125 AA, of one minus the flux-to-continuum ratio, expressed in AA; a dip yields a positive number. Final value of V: 3.6 AA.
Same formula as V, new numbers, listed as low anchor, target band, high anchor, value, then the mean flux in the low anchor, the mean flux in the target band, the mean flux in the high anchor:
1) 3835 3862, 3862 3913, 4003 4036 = 3.3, 16.8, 16.4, 20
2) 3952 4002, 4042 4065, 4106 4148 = -2.1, 16.1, 18.8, 18.4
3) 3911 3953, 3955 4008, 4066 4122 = 3.1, 17.4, 16.4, 17.5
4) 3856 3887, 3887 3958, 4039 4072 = 2.3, 16.8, 16.9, 19.1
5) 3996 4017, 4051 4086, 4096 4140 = -0.9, 20.5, 19.2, 17.3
